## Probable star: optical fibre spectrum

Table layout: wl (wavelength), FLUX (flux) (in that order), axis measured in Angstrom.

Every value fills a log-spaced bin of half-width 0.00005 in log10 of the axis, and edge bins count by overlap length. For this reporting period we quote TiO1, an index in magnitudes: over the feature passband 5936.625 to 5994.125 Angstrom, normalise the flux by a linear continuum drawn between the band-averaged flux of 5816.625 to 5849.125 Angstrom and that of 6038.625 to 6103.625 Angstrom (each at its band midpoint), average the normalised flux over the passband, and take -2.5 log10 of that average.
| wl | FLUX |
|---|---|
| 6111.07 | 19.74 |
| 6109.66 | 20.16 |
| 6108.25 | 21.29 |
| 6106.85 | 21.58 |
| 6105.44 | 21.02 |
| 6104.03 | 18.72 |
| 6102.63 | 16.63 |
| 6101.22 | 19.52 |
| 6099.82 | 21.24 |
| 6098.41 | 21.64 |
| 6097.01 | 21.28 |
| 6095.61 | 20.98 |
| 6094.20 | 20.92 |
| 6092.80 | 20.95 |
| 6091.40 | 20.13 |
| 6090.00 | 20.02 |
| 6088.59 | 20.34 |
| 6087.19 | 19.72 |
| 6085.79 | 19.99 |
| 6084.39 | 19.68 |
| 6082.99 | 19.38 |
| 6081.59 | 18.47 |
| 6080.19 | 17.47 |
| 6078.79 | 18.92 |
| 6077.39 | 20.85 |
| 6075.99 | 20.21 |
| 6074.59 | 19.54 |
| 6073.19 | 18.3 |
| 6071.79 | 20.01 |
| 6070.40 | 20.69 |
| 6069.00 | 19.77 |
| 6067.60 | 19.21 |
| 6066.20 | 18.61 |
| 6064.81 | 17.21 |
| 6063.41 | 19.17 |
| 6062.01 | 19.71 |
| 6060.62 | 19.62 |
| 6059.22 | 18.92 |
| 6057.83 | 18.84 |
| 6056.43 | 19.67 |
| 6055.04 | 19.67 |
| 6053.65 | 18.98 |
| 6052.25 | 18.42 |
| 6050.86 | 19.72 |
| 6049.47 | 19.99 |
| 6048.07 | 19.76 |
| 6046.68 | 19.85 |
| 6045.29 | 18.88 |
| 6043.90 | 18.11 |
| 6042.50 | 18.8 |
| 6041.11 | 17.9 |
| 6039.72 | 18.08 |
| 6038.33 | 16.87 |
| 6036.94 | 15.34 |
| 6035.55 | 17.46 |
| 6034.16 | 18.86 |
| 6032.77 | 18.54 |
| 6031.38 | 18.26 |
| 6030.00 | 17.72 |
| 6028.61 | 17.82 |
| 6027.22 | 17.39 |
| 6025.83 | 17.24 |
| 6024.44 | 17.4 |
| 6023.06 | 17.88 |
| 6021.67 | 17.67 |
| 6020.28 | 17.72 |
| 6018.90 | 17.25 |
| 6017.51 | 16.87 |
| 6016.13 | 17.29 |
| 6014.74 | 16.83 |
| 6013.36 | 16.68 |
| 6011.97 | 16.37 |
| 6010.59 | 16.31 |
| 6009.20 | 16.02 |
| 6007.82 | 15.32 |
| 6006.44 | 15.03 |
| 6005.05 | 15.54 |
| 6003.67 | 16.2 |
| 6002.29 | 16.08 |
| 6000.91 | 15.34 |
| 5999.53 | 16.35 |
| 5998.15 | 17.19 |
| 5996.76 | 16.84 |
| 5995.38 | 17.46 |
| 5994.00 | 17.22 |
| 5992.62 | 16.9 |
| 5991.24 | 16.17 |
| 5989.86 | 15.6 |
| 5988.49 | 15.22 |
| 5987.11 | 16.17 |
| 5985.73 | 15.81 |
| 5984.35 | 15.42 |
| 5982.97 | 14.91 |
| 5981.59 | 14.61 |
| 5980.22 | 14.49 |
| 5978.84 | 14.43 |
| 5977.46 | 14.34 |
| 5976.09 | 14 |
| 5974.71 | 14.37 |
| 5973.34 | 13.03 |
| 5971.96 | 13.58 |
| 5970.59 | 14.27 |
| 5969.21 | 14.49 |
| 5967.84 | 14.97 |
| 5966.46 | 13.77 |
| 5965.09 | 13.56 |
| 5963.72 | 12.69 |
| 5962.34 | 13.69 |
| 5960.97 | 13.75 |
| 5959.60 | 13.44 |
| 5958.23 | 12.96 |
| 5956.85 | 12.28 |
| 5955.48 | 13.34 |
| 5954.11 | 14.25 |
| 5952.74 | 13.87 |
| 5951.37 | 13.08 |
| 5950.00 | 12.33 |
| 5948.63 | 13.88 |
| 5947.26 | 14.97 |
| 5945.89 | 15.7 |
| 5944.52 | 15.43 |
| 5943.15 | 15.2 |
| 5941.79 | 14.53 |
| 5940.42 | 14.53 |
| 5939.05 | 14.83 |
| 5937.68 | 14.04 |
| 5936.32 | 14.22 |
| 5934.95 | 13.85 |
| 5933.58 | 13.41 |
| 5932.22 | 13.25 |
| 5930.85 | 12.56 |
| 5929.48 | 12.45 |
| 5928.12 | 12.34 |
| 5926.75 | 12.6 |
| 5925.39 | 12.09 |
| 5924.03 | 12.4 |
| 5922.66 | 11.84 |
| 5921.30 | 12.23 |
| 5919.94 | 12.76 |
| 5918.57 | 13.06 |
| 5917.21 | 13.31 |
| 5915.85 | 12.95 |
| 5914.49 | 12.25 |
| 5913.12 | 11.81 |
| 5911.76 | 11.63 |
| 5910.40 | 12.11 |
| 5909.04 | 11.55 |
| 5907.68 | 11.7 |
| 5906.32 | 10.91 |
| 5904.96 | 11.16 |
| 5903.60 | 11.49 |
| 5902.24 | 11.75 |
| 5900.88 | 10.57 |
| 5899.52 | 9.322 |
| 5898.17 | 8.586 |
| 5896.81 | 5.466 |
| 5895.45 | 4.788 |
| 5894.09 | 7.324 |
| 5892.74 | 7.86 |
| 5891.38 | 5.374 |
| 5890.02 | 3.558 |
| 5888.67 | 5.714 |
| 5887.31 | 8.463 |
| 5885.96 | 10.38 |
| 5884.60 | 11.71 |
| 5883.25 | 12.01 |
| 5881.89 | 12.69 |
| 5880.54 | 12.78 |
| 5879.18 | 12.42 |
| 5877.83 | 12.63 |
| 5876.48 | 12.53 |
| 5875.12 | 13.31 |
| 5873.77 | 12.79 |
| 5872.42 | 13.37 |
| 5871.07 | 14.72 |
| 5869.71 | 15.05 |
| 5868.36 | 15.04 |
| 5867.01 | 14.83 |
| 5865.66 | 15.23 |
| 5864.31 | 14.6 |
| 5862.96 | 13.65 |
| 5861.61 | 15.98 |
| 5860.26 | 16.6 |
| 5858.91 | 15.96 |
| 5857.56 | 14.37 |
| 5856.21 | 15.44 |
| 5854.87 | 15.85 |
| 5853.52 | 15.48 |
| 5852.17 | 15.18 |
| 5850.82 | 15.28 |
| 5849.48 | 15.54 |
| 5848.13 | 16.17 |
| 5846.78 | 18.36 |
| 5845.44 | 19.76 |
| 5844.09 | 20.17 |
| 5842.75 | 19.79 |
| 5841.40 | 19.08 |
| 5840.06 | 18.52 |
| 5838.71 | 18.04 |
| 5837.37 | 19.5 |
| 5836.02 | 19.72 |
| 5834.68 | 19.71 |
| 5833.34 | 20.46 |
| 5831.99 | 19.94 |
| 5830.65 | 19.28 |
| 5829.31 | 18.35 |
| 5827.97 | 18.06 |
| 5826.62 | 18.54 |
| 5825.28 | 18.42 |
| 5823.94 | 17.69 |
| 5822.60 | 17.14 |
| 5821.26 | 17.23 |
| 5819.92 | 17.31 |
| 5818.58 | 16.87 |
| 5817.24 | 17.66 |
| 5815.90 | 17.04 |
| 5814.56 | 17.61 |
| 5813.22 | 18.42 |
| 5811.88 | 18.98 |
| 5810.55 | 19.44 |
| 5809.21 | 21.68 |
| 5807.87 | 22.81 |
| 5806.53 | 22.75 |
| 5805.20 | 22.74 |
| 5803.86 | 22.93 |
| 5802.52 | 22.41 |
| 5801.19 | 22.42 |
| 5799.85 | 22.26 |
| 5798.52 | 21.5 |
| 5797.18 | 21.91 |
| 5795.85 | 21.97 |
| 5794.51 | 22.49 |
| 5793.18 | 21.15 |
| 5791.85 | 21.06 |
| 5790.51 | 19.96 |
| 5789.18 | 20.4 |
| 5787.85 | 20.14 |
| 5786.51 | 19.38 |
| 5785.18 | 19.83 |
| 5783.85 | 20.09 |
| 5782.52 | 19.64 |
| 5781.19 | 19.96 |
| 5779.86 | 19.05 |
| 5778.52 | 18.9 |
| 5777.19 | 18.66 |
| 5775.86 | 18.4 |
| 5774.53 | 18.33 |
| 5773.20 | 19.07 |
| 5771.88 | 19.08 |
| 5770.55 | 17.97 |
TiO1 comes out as 0.30 mag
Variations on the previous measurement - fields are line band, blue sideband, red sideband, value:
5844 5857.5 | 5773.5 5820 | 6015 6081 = 0.20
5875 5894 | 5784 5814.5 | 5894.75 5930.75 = 0.36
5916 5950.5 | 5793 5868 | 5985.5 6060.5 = 0.31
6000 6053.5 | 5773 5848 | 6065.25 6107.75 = 0.14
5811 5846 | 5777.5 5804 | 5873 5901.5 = -0.14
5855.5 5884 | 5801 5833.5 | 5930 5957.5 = 0.21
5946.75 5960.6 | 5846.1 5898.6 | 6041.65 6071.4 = 0.15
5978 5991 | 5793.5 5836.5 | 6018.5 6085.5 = 0.24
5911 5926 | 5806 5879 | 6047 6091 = 0.40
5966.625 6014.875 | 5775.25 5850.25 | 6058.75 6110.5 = 0.26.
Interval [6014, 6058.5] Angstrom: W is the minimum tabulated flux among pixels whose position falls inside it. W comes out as 15.34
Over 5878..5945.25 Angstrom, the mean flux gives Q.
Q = 11.4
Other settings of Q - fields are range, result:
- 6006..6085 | 18.3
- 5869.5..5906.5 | 10.2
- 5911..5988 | 13.7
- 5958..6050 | 16.2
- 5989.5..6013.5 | 16.3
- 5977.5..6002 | 15.9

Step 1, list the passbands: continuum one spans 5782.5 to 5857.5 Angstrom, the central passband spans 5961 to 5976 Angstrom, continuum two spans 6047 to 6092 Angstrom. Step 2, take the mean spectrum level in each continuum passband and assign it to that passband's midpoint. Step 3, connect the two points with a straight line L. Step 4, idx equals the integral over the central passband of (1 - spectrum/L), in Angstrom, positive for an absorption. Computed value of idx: 4.26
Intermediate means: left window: 19.2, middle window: 13.8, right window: 19.4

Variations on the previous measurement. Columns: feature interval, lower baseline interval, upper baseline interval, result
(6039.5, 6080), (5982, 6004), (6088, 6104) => -0.86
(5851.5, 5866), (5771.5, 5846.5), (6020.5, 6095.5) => 3.15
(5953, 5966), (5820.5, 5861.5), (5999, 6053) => 3.10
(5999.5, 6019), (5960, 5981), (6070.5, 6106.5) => -0.36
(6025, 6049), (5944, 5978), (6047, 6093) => -0.43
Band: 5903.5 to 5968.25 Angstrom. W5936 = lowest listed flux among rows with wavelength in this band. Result 10.91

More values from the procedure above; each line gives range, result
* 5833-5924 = 3.558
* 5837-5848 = 18.04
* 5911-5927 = 11.63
